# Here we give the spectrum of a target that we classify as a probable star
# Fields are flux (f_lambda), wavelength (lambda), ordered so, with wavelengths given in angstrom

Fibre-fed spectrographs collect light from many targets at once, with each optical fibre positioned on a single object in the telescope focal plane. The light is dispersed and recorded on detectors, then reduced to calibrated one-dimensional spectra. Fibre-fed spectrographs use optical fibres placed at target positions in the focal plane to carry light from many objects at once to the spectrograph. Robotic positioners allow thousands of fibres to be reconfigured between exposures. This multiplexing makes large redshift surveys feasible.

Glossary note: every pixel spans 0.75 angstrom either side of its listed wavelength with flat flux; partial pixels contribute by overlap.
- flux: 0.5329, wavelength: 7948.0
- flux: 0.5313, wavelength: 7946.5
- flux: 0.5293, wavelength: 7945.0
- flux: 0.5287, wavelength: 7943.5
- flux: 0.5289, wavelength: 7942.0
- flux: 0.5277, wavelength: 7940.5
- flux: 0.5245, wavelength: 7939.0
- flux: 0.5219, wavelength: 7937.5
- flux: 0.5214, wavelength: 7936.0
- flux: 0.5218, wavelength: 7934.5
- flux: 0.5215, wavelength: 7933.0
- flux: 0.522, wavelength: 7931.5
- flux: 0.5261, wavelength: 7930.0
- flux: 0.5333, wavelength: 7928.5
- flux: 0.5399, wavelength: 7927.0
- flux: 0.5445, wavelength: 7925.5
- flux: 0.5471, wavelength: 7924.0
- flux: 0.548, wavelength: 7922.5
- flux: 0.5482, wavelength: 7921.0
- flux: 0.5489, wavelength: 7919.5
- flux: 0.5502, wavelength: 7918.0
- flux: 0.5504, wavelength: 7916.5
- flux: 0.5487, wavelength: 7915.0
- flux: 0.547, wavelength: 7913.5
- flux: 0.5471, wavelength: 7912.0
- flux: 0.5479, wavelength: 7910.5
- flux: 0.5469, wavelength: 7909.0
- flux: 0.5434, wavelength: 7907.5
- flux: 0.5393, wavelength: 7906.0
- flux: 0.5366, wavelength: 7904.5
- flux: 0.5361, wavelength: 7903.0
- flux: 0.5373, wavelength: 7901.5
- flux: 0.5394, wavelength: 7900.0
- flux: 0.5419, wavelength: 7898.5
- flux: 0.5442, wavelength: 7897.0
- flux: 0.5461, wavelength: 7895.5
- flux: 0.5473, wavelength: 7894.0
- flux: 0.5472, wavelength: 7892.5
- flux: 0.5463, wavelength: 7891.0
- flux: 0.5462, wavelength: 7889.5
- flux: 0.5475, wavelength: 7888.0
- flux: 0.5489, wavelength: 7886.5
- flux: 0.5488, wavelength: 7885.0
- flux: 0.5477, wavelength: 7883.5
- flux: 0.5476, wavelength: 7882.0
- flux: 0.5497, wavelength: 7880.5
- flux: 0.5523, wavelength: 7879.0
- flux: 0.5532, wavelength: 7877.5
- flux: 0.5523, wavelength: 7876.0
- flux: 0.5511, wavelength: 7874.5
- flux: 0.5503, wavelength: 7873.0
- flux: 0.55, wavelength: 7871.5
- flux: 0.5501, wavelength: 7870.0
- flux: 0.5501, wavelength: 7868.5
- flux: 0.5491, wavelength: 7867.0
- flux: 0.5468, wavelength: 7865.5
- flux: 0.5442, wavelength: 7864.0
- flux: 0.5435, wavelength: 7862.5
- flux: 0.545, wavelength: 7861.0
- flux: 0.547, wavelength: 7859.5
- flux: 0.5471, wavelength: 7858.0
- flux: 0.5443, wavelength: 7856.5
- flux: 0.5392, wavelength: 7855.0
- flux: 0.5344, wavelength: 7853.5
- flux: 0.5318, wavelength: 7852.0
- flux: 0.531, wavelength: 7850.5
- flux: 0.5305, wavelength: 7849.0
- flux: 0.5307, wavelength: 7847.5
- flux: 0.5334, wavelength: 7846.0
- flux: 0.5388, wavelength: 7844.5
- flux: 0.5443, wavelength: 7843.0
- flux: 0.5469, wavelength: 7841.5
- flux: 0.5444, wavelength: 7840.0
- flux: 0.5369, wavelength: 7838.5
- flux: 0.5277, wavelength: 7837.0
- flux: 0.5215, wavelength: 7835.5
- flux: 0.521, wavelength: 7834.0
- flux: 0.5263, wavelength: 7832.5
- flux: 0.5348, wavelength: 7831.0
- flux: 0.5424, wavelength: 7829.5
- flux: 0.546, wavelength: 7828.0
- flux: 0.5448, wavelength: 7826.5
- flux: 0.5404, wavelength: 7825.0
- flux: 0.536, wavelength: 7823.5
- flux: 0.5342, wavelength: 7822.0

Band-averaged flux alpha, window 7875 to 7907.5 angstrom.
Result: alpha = 0.546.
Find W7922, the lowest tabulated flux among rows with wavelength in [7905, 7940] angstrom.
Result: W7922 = 0.5214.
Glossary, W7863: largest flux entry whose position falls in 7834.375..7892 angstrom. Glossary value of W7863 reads 0.5532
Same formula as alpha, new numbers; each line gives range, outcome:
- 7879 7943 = 0.541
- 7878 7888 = 0.549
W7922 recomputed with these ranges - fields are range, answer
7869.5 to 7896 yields 0.5461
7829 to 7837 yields 0.521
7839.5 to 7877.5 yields 0.5305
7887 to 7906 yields 0.5361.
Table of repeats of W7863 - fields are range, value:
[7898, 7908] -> 0.5434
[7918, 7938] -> 0.5502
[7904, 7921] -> 0.5504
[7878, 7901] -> 0.5523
